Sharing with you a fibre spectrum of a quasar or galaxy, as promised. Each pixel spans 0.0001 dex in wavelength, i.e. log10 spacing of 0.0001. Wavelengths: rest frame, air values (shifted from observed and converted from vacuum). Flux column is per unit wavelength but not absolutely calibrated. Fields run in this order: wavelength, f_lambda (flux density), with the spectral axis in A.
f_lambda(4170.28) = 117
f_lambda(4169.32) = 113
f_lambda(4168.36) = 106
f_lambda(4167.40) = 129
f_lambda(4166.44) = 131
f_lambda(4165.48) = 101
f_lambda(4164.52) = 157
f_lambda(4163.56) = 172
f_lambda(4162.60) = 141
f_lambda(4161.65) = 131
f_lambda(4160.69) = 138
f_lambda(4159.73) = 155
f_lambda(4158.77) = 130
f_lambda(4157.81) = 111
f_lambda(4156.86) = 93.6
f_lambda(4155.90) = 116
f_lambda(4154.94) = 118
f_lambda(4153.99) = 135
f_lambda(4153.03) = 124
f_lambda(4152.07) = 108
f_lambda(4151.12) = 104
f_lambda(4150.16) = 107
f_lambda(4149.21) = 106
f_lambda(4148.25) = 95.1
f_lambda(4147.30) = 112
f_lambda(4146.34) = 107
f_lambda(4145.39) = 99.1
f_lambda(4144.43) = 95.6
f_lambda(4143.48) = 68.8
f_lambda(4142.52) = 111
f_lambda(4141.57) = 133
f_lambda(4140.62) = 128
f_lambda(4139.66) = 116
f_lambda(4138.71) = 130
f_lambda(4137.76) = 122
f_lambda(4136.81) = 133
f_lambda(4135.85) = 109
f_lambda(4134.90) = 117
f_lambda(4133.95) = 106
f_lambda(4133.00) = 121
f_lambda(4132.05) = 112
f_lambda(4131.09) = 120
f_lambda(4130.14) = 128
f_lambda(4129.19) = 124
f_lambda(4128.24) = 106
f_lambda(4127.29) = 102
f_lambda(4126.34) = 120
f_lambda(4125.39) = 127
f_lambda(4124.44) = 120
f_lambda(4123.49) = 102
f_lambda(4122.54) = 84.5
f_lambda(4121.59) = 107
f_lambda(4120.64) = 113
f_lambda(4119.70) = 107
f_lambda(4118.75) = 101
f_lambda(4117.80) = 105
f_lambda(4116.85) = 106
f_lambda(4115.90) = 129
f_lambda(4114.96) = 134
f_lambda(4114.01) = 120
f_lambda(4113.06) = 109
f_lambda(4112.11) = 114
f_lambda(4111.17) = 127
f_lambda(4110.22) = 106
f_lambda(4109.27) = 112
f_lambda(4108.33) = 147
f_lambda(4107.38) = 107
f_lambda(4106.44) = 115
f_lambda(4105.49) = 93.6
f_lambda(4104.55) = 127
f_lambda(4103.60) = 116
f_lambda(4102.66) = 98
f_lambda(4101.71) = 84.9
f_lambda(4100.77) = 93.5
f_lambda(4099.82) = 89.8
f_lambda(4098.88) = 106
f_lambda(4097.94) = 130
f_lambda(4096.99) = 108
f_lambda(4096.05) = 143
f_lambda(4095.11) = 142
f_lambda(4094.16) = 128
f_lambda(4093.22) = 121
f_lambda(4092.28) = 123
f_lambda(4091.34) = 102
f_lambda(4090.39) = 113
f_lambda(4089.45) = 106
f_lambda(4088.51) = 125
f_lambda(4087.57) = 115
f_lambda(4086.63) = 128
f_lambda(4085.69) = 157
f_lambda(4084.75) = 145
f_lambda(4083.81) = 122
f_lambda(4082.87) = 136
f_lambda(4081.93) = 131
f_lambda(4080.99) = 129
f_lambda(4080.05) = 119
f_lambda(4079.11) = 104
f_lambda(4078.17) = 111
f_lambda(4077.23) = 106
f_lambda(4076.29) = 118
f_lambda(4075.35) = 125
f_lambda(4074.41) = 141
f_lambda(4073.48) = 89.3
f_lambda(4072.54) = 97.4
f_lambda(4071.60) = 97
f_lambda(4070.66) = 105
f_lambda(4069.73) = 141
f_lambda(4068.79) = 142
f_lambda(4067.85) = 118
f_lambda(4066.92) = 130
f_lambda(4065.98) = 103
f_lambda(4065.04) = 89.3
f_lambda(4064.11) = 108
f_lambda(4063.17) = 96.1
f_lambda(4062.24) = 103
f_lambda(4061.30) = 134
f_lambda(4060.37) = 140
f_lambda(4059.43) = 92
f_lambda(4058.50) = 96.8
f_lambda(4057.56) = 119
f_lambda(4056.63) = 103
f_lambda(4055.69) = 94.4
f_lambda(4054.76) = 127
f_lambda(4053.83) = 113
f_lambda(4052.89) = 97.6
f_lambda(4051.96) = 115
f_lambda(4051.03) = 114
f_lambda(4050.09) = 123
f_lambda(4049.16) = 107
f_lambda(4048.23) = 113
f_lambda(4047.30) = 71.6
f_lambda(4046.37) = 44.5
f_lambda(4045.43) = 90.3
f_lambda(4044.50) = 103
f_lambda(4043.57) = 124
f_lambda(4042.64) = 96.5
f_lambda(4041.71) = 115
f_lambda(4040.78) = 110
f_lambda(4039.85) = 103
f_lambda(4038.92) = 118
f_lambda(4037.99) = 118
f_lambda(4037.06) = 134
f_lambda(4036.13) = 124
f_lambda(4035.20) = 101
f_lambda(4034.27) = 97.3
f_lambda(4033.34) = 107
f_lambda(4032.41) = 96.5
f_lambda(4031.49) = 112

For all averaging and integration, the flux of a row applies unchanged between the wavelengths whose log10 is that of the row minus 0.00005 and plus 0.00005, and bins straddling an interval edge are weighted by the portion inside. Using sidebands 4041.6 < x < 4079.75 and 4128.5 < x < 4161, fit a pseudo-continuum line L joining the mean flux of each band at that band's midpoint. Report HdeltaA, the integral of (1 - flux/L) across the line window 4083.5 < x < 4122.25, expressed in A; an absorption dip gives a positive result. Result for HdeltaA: -1.5 A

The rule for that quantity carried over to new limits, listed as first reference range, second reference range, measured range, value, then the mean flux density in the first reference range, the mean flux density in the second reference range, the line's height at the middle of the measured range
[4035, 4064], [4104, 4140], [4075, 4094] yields -1.8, 108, 115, 111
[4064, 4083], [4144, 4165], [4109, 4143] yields 1.0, 116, 121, 119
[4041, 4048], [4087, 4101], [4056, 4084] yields -2.4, 93.5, 117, 105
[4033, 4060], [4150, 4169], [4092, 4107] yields 0.2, 106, 126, 115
